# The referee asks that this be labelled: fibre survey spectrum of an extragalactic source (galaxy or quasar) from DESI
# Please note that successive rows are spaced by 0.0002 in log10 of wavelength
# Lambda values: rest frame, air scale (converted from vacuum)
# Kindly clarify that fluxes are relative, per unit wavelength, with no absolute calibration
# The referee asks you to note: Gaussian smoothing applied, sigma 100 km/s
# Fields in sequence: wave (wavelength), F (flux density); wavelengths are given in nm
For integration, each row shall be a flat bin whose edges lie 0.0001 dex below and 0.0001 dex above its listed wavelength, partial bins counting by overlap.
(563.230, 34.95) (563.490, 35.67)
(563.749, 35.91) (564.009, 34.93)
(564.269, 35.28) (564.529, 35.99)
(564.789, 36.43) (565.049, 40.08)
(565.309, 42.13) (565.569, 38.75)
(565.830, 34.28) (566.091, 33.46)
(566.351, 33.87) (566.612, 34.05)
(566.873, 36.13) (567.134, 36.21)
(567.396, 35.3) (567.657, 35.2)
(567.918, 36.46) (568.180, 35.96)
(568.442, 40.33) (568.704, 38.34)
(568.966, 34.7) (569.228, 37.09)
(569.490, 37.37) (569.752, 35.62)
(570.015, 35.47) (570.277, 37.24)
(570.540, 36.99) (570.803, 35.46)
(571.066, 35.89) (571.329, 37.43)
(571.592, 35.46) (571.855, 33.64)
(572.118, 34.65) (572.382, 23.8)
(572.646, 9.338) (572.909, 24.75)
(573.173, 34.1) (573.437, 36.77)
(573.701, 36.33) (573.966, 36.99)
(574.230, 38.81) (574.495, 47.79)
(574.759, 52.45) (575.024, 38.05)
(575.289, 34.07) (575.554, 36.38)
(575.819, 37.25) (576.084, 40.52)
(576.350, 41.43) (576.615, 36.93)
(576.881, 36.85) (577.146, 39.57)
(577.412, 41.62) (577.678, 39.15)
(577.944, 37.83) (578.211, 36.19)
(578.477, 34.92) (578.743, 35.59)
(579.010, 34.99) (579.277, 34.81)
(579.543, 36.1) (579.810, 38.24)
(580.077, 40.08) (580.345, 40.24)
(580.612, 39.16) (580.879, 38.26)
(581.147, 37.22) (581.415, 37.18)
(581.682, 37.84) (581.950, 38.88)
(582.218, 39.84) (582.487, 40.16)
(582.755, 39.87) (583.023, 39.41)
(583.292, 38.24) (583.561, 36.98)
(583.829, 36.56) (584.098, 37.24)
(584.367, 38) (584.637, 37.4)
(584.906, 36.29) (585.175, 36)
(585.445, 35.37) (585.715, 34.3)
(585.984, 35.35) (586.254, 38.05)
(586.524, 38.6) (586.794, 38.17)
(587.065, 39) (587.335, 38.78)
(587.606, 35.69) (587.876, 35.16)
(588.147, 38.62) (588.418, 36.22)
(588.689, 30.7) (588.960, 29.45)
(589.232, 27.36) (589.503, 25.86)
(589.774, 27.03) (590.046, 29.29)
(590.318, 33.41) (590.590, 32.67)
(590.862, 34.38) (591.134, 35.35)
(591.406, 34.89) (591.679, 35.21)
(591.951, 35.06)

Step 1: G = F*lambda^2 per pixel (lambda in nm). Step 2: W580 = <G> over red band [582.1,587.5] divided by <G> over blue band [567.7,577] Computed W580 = 1.09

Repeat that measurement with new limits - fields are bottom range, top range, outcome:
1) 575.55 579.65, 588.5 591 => 0.84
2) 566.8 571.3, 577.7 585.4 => 1.08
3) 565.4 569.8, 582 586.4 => 1.10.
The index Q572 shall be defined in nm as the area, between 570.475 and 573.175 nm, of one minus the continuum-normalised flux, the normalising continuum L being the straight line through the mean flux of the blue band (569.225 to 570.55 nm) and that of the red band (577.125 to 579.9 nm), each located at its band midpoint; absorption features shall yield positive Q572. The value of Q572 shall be 0.44 nm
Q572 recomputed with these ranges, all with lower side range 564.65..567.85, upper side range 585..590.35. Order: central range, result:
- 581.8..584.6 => -0.313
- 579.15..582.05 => -0.261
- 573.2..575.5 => -0.275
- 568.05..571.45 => -0.074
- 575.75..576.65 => -0.104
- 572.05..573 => 0.357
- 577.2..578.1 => -0.110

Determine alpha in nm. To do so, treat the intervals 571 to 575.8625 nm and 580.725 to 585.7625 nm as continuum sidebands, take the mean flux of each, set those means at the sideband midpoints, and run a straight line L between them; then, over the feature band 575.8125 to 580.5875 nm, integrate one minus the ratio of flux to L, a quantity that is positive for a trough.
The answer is -0.22 nm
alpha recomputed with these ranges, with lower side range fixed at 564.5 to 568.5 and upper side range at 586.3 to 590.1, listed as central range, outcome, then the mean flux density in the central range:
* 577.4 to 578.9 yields -0.092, 37.2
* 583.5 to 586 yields -0.160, 36.4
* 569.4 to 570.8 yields -0.015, 36.4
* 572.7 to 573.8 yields 0.136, 31.2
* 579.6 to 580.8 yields -0.152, 39.2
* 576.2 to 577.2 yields -0.098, 38.7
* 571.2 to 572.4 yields 0.066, 33.9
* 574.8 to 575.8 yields -0.068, 37.8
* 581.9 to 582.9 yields -0.153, 39.8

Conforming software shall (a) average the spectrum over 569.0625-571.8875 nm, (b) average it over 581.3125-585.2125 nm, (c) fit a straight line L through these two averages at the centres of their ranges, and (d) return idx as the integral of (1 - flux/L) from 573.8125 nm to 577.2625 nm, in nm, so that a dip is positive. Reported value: -0.262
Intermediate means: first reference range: 36.2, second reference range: 38.1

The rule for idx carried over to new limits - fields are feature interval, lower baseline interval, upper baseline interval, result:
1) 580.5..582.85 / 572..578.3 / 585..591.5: -0.23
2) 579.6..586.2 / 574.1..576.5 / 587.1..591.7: -0.23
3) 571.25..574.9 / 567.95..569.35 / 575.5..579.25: 0.30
